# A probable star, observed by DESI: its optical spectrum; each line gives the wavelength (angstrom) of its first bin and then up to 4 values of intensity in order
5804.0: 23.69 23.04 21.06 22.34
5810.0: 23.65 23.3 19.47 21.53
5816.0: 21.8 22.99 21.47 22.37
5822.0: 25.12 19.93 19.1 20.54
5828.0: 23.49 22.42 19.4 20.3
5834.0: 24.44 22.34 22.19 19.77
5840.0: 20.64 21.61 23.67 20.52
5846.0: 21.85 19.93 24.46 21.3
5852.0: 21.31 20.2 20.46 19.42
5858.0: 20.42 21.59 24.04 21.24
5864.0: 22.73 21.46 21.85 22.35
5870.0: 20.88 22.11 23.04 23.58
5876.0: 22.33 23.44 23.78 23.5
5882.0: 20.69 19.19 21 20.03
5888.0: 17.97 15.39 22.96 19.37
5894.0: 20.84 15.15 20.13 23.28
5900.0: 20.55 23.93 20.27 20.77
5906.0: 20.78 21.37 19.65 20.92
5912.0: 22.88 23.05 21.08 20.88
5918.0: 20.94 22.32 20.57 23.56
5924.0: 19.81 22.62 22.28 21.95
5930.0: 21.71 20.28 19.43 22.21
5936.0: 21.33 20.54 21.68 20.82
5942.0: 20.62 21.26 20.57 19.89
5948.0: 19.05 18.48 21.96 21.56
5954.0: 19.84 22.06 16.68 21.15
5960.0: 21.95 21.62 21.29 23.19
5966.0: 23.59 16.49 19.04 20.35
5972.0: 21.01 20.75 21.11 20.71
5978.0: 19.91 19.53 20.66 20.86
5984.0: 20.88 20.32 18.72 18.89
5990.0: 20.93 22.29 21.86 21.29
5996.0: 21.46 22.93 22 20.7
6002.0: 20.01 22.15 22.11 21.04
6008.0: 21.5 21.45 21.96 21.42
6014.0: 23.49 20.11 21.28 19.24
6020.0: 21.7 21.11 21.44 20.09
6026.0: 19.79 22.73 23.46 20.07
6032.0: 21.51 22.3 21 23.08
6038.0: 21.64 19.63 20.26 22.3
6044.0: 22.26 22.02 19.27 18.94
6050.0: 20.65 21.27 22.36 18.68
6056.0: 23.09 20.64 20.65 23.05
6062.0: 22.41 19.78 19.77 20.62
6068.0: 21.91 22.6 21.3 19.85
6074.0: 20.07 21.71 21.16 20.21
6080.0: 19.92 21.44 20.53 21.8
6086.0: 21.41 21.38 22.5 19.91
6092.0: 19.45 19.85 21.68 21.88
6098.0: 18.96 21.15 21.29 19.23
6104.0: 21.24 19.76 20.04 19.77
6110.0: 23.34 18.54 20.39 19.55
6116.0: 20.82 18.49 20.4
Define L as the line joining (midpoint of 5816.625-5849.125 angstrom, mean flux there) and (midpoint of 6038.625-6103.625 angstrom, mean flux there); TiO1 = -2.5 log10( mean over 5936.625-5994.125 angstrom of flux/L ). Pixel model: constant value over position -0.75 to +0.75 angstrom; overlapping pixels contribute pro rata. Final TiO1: 0.035 mag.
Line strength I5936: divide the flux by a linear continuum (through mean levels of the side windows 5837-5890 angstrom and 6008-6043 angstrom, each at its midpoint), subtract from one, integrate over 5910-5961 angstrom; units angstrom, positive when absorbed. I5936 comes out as 0.8 angstrom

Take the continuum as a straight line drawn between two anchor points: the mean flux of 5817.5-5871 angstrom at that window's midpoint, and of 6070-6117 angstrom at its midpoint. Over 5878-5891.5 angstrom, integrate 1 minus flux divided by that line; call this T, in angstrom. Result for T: 0.6 angstrom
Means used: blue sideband 21.6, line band 20.5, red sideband 20.6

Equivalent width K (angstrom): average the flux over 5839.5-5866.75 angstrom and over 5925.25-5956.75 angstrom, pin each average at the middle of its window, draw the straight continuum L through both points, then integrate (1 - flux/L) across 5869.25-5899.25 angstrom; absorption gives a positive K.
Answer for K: 0.5 angstrom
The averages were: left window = 21.5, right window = 20.9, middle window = 20.9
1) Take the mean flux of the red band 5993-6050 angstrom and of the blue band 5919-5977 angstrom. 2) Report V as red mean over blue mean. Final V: 1.02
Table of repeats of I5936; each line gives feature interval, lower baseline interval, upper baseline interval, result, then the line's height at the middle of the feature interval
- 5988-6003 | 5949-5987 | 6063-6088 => -0.46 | 20.7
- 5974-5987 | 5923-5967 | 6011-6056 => 0.42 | 21.1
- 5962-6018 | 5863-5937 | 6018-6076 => 0.49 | 21.2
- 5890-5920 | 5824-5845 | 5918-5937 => 0.65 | 21.5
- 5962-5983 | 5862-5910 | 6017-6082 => 0.48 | 21.1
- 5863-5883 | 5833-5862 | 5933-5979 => -0.96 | 21.4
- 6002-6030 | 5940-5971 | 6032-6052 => -0.59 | 21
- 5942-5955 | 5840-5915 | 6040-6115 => 0.46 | 21.1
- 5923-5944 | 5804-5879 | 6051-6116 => 0.25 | 21.5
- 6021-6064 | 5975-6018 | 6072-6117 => -0.76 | 20.9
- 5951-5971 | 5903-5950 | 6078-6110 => 0.26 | 21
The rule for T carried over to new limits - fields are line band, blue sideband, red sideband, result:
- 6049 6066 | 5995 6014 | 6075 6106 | 0.02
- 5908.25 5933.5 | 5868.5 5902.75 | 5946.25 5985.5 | -0.72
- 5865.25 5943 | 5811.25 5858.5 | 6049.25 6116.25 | 0.32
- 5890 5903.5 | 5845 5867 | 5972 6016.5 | 0.45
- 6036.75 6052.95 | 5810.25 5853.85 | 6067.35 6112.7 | -0.01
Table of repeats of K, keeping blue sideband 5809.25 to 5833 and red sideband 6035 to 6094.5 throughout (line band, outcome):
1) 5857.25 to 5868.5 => -0.2 angstrom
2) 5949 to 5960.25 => 0.5 angstrom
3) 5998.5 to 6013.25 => -0.2 angstrom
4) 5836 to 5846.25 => 0.1 angstrom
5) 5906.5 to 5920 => 0.0 angstrom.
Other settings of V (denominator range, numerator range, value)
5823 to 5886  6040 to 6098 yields 0.97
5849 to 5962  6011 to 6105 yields 1.00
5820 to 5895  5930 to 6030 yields 0.98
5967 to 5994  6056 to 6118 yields 1.02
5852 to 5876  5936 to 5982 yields 0.95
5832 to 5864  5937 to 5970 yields 0.96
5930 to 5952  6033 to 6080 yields 1.02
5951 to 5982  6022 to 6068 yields 1.02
